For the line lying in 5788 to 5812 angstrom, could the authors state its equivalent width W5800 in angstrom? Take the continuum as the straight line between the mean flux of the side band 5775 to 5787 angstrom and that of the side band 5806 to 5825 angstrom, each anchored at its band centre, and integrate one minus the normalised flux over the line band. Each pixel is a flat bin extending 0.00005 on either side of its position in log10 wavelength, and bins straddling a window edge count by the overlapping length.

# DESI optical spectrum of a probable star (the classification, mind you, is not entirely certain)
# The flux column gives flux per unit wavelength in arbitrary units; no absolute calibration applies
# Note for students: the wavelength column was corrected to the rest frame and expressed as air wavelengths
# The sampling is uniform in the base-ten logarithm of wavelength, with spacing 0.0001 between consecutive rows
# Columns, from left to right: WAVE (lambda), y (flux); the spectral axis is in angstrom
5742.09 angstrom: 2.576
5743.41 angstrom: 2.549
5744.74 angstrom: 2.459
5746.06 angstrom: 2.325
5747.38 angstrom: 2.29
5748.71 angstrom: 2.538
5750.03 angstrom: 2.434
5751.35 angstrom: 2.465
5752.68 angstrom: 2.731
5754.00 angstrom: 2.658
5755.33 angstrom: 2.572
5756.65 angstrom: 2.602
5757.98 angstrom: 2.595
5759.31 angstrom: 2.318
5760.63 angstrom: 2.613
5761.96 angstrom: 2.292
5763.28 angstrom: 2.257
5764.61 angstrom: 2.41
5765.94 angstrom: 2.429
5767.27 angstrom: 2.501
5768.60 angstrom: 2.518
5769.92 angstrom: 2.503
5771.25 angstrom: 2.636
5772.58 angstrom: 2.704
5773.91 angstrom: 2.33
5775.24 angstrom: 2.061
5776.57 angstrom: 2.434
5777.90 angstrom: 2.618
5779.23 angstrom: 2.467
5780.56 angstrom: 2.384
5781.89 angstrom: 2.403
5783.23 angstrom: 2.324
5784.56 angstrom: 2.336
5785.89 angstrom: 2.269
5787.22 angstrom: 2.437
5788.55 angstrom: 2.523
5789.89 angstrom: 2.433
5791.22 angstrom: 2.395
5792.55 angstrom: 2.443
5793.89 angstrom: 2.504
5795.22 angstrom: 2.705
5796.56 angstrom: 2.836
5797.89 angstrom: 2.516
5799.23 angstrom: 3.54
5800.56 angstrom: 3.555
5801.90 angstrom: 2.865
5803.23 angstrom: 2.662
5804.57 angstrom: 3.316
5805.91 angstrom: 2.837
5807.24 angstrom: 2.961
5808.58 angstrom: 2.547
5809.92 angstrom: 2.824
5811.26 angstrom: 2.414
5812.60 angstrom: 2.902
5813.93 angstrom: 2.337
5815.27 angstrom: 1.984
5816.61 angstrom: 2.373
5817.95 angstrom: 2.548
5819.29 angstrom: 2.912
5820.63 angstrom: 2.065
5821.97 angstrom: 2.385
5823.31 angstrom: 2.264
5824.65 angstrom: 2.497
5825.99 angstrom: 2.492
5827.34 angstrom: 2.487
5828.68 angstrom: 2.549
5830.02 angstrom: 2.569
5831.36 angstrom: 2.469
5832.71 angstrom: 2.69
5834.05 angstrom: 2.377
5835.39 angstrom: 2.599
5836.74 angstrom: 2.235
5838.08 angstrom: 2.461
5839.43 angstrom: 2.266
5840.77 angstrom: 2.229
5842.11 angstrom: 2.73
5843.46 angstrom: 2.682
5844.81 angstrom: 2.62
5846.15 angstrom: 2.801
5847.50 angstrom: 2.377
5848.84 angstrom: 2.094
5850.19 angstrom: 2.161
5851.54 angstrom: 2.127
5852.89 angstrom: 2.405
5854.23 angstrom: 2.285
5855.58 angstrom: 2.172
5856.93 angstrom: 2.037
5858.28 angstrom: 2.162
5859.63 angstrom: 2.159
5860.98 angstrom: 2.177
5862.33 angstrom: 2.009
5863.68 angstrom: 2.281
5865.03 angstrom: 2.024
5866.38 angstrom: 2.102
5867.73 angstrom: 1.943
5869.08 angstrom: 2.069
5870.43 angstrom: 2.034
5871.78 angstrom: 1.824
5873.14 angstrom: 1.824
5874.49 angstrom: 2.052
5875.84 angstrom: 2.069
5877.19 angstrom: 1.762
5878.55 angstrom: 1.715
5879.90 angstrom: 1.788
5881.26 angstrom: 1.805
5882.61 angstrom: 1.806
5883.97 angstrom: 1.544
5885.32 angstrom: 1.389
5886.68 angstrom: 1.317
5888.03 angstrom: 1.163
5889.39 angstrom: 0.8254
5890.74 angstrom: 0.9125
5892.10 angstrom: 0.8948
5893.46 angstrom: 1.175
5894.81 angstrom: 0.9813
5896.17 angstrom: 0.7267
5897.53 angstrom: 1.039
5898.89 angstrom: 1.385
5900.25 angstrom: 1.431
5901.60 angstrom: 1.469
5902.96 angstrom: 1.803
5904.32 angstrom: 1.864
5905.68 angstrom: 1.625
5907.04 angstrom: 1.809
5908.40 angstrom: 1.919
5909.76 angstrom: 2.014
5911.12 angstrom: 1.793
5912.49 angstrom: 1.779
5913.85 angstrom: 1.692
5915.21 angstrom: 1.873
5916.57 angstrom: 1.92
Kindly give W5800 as -3.1 angstrom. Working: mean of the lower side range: 2.38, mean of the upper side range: 2.51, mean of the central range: 2.77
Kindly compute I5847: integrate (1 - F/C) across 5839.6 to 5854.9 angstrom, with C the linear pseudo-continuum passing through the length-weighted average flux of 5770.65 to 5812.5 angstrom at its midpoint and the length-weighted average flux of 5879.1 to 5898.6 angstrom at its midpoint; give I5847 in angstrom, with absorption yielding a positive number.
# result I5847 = -4.7 angstrom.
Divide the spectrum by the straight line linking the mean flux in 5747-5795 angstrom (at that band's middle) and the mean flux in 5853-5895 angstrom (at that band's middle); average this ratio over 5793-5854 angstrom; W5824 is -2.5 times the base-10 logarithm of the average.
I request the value -0.21 mag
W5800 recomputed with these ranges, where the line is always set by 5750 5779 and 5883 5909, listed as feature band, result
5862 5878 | -4.45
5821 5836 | -4.34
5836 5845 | -3.14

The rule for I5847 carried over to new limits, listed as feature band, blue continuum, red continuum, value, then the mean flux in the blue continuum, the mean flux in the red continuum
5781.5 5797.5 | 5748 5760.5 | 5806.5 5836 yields 0.4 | 2.55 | 2.51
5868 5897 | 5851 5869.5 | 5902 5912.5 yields 7.1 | 2.14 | 1.82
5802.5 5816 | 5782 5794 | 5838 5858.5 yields -1.7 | 2.4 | 2.35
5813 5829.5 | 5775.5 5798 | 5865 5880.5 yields -1.2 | 2.46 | 1.93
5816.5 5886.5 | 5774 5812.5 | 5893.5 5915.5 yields -4.7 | 2.63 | 1.56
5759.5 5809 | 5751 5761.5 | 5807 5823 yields -0.9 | 2.57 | 2.5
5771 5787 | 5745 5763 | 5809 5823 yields 0.5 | 2.49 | 2.47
